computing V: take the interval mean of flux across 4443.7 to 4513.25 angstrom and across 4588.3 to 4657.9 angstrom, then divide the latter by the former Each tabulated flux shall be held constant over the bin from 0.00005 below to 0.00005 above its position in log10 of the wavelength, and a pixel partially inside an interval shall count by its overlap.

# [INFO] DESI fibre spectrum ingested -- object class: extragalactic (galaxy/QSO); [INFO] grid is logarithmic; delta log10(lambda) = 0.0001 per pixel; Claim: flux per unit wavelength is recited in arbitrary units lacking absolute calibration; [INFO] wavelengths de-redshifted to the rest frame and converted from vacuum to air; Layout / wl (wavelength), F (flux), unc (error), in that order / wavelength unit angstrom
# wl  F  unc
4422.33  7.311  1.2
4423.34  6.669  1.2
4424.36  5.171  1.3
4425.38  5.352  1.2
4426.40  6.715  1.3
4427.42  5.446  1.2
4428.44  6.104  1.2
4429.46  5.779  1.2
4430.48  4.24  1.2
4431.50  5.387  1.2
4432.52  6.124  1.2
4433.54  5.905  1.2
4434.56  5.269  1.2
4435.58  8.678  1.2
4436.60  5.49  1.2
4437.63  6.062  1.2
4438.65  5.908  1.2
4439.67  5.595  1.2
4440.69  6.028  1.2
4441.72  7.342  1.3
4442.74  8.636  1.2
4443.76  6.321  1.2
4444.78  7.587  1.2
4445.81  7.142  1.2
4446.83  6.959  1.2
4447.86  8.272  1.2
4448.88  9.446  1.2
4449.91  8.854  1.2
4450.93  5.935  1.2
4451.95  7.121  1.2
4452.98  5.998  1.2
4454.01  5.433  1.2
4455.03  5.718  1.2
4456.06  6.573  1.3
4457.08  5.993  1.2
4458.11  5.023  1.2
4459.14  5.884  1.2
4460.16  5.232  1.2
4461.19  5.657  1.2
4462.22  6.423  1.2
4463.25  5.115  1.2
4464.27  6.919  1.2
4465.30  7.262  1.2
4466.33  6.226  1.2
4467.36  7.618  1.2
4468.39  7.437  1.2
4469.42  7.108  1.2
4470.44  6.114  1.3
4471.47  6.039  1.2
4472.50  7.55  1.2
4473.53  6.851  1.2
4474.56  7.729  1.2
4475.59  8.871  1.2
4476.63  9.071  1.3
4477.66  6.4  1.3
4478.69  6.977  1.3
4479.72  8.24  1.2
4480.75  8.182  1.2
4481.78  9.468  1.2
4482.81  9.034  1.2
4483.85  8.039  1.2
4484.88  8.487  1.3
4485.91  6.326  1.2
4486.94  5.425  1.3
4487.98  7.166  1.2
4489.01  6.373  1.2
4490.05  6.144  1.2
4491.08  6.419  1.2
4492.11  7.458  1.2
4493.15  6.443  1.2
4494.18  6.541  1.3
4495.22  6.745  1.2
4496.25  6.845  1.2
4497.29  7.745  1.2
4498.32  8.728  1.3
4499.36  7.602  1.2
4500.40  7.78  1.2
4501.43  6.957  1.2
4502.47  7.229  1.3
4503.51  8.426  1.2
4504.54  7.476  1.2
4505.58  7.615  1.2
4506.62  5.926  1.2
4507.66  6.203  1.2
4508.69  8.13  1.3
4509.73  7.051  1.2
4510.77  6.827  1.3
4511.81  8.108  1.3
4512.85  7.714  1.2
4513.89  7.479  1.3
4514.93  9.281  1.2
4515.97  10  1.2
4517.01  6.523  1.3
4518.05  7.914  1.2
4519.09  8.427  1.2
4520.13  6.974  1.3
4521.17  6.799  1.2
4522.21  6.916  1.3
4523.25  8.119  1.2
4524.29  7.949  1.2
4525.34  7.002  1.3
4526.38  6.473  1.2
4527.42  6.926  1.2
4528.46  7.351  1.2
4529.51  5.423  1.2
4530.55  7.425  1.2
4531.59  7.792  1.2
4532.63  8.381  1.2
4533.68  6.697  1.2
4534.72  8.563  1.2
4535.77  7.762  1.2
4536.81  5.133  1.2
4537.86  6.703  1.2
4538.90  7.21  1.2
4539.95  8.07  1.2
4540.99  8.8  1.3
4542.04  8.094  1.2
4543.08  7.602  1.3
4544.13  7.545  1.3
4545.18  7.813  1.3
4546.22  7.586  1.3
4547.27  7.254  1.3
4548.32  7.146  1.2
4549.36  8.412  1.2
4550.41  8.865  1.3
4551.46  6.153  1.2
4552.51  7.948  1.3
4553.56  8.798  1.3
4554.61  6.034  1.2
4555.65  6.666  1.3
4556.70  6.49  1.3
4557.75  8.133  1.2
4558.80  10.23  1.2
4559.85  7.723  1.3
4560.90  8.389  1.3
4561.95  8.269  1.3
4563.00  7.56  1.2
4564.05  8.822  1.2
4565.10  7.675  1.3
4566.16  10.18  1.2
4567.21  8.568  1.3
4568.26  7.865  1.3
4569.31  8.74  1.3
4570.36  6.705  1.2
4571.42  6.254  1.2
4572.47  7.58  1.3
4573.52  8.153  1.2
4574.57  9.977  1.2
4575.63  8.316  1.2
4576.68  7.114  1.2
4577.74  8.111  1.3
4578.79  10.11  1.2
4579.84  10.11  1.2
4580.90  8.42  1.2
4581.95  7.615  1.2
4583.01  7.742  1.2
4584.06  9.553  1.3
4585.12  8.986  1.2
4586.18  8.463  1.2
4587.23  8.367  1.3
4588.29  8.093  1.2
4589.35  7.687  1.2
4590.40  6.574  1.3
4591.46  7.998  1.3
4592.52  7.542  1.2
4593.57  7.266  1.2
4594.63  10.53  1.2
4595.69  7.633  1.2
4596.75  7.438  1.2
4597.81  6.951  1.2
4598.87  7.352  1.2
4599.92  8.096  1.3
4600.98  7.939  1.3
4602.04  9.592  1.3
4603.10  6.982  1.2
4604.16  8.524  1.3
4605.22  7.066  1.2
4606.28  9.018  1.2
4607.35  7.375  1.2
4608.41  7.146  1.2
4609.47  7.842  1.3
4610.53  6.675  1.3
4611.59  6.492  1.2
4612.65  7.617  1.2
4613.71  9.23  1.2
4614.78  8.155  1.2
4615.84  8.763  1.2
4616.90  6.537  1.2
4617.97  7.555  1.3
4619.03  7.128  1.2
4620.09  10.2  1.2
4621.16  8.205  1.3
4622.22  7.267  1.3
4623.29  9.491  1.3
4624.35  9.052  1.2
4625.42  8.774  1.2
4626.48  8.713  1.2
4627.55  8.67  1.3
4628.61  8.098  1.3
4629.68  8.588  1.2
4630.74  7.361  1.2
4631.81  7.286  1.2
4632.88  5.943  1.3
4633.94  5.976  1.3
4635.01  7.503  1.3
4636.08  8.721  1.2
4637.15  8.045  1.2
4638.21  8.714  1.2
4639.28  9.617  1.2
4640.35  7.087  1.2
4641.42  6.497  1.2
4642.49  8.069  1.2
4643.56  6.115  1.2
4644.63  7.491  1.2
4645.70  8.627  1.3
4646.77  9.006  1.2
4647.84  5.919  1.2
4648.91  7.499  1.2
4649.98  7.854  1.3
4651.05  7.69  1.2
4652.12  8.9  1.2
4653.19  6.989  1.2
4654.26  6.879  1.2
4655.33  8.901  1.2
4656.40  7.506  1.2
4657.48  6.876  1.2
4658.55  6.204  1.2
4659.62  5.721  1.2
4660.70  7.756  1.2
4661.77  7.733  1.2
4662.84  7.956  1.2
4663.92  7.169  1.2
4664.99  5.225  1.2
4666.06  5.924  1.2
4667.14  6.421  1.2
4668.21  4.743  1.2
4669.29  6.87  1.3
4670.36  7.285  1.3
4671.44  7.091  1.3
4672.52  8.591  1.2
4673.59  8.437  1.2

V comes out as 1.1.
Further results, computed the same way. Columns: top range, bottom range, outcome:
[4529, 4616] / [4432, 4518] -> 1.12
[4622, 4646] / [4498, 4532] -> 1.06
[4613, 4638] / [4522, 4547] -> 1.09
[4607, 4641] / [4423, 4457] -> 1.23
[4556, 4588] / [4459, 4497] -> 1.18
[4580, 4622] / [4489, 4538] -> 1.09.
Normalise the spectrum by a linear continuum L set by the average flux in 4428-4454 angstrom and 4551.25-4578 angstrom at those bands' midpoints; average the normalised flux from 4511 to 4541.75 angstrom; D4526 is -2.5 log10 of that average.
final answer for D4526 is 0.00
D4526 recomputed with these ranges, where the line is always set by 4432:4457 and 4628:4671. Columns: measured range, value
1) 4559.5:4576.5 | -0.15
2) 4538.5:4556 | -0.09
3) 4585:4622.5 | -0.10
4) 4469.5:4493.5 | -0.07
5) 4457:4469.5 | 0.09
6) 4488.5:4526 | -0.07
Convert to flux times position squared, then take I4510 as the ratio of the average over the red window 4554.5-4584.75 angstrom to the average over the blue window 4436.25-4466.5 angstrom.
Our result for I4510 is 1.32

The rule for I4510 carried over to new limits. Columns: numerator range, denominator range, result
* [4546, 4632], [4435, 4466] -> 1.29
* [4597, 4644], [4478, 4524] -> 1.11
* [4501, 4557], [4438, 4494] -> 1.10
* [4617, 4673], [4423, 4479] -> 1.25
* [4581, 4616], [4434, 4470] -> 1.28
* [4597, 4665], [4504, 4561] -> 1.07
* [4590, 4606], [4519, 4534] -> 1.12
